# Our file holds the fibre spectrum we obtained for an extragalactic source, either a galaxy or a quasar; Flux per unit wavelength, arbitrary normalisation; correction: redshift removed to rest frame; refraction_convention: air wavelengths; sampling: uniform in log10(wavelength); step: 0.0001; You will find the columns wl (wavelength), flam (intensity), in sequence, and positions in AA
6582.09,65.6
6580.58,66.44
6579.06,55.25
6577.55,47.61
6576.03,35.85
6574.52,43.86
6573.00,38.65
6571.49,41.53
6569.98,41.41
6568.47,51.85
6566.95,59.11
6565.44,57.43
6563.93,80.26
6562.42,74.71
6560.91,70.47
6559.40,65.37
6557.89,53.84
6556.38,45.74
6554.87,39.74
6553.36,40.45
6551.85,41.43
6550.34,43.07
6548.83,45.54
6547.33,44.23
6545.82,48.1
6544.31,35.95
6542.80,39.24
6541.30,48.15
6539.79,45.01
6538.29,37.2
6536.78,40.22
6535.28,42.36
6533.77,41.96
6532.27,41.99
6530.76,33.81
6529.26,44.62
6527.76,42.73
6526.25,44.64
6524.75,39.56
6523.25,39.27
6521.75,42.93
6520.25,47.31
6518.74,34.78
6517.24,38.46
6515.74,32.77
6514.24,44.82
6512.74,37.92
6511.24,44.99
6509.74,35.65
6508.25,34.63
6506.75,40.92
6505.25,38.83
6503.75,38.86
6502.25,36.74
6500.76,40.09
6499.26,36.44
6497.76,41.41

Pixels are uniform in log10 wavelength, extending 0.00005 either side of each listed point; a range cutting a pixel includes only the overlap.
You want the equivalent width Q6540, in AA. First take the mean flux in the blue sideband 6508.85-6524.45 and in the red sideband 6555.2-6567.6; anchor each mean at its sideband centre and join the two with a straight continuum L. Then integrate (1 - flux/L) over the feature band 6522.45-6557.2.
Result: 6.3 AA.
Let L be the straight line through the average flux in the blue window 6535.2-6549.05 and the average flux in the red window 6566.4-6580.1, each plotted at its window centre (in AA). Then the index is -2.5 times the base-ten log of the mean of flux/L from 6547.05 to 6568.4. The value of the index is -0.22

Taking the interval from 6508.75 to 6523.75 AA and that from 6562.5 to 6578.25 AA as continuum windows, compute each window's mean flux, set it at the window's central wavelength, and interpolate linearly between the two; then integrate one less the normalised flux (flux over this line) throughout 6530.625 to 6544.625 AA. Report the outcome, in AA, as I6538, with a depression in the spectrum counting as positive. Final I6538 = 1.0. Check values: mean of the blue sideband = 39.8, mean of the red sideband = 50.8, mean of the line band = 41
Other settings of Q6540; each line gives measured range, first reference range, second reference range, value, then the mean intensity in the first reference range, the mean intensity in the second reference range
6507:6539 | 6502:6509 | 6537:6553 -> 0.0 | 38.1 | 42.6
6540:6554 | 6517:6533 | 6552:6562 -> 1.7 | 41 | 52.7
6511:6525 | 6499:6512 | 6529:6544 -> -0.2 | 38.7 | 41.2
